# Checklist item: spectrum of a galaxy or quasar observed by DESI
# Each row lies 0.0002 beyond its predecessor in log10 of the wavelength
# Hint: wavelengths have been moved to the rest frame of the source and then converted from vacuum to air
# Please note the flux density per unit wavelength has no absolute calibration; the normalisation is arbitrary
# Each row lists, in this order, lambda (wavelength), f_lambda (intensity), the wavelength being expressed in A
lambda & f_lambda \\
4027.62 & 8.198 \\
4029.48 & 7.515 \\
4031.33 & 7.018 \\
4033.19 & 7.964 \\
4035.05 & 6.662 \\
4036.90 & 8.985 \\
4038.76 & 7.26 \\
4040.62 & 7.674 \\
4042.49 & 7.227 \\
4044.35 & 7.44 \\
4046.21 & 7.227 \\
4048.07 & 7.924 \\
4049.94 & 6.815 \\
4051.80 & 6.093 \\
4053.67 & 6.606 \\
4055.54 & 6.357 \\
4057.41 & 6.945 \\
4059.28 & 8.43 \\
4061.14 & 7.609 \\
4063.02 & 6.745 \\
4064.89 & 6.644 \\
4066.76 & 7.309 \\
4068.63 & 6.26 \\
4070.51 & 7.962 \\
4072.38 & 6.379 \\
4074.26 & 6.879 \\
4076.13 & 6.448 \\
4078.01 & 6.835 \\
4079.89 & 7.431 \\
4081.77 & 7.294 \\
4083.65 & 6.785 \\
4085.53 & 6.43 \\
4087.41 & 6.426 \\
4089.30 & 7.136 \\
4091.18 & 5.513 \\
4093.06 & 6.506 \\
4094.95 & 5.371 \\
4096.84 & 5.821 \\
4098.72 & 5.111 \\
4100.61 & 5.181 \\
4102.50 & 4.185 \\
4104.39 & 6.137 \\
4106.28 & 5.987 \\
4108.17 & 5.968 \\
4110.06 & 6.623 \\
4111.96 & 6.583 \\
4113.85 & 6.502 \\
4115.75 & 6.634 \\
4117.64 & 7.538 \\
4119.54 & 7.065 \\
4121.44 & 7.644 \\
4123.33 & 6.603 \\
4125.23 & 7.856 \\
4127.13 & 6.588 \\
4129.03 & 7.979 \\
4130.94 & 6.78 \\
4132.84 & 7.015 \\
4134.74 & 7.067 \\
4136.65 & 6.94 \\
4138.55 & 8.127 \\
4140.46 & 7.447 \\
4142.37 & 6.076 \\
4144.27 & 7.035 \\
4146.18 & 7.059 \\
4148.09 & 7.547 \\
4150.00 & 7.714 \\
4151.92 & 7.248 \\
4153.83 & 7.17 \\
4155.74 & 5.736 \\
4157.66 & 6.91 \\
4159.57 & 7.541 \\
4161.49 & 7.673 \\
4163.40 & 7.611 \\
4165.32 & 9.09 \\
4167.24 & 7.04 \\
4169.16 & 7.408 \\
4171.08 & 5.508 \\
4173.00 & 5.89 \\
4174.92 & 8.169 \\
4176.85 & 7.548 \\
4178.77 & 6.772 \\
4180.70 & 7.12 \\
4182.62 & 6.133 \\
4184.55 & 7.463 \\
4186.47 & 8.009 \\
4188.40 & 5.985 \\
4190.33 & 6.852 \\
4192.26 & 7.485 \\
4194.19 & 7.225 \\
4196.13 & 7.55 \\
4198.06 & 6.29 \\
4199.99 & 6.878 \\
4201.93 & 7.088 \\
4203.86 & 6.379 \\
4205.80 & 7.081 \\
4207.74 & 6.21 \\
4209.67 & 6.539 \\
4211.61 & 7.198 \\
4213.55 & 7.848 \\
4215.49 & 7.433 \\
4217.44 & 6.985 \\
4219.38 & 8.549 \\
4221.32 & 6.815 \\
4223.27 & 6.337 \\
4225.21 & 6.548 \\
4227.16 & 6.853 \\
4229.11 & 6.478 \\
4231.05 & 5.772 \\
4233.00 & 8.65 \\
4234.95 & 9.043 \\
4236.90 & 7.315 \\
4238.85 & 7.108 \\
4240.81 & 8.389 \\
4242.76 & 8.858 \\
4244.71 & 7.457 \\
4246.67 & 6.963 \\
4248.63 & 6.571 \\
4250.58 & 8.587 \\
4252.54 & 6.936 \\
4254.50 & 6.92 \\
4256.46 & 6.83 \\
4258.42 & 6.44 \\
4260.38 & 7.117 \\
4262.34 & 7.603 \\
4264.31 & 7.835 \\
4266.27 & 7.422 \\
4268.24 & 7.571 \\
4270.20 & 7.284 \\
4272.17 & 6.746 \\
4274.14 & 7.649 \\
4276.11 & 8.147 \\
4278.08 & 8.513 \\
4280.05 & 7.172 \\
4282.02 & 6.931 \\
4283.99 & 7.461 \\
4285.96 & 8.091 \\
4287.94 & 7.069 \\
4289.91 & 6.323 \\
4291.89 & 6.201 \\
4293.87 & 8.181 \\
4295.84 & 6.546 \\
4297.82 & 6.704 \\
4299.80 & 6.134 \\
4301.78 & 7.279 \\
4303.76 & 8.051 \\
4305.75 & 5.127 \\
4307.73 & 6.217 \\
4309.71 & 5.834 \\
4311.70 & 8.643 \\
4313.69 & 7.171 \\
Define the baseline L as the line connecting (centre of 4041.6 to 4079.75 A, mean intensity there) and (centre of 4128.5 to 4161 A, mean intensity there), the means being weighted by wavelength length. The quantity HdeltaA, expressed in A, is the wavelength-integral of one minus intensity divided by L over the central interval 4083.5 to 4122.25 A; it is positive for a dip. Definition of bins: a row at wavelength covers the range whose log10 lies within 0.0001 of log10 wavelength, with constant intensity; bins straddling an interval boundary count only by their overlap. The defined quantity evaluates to 4.6 A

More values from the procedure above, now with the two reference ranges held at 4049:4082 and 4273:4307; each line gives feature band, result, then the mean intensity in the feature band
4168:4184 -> 0.5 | 6.84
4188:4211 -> 0.8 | 6.82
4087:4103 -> 2.9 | 5.71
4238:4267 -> -1.2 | 7.4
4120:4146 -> -0.6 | 7.16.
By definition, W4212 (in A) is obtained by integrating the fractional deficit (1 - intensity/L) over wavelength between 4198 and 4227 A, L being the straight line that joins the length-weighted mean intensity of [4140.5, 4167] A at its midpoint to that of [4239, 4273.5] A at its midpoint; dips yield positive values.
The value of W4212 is 1.45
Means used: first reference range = 7.26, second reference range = 7.38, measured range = 6.96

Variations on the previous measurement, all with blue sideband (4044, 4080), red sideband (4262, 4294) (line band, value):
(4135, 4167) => -0.59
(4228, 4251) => -0.77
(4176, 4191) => 0.50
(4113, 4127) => 0.03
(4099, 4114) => 2.66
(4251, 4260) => 0.54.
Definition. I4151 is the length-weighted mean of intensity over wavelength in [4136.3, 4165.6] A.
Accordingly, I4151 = 7.28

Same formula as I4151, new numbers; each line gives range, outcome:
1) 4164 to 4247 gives 7.17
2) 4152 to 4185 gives 7.1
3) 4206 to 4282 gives 7.33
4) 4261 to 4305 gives 7.3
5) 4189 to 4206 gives 6.95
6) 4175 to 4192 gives 7.07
